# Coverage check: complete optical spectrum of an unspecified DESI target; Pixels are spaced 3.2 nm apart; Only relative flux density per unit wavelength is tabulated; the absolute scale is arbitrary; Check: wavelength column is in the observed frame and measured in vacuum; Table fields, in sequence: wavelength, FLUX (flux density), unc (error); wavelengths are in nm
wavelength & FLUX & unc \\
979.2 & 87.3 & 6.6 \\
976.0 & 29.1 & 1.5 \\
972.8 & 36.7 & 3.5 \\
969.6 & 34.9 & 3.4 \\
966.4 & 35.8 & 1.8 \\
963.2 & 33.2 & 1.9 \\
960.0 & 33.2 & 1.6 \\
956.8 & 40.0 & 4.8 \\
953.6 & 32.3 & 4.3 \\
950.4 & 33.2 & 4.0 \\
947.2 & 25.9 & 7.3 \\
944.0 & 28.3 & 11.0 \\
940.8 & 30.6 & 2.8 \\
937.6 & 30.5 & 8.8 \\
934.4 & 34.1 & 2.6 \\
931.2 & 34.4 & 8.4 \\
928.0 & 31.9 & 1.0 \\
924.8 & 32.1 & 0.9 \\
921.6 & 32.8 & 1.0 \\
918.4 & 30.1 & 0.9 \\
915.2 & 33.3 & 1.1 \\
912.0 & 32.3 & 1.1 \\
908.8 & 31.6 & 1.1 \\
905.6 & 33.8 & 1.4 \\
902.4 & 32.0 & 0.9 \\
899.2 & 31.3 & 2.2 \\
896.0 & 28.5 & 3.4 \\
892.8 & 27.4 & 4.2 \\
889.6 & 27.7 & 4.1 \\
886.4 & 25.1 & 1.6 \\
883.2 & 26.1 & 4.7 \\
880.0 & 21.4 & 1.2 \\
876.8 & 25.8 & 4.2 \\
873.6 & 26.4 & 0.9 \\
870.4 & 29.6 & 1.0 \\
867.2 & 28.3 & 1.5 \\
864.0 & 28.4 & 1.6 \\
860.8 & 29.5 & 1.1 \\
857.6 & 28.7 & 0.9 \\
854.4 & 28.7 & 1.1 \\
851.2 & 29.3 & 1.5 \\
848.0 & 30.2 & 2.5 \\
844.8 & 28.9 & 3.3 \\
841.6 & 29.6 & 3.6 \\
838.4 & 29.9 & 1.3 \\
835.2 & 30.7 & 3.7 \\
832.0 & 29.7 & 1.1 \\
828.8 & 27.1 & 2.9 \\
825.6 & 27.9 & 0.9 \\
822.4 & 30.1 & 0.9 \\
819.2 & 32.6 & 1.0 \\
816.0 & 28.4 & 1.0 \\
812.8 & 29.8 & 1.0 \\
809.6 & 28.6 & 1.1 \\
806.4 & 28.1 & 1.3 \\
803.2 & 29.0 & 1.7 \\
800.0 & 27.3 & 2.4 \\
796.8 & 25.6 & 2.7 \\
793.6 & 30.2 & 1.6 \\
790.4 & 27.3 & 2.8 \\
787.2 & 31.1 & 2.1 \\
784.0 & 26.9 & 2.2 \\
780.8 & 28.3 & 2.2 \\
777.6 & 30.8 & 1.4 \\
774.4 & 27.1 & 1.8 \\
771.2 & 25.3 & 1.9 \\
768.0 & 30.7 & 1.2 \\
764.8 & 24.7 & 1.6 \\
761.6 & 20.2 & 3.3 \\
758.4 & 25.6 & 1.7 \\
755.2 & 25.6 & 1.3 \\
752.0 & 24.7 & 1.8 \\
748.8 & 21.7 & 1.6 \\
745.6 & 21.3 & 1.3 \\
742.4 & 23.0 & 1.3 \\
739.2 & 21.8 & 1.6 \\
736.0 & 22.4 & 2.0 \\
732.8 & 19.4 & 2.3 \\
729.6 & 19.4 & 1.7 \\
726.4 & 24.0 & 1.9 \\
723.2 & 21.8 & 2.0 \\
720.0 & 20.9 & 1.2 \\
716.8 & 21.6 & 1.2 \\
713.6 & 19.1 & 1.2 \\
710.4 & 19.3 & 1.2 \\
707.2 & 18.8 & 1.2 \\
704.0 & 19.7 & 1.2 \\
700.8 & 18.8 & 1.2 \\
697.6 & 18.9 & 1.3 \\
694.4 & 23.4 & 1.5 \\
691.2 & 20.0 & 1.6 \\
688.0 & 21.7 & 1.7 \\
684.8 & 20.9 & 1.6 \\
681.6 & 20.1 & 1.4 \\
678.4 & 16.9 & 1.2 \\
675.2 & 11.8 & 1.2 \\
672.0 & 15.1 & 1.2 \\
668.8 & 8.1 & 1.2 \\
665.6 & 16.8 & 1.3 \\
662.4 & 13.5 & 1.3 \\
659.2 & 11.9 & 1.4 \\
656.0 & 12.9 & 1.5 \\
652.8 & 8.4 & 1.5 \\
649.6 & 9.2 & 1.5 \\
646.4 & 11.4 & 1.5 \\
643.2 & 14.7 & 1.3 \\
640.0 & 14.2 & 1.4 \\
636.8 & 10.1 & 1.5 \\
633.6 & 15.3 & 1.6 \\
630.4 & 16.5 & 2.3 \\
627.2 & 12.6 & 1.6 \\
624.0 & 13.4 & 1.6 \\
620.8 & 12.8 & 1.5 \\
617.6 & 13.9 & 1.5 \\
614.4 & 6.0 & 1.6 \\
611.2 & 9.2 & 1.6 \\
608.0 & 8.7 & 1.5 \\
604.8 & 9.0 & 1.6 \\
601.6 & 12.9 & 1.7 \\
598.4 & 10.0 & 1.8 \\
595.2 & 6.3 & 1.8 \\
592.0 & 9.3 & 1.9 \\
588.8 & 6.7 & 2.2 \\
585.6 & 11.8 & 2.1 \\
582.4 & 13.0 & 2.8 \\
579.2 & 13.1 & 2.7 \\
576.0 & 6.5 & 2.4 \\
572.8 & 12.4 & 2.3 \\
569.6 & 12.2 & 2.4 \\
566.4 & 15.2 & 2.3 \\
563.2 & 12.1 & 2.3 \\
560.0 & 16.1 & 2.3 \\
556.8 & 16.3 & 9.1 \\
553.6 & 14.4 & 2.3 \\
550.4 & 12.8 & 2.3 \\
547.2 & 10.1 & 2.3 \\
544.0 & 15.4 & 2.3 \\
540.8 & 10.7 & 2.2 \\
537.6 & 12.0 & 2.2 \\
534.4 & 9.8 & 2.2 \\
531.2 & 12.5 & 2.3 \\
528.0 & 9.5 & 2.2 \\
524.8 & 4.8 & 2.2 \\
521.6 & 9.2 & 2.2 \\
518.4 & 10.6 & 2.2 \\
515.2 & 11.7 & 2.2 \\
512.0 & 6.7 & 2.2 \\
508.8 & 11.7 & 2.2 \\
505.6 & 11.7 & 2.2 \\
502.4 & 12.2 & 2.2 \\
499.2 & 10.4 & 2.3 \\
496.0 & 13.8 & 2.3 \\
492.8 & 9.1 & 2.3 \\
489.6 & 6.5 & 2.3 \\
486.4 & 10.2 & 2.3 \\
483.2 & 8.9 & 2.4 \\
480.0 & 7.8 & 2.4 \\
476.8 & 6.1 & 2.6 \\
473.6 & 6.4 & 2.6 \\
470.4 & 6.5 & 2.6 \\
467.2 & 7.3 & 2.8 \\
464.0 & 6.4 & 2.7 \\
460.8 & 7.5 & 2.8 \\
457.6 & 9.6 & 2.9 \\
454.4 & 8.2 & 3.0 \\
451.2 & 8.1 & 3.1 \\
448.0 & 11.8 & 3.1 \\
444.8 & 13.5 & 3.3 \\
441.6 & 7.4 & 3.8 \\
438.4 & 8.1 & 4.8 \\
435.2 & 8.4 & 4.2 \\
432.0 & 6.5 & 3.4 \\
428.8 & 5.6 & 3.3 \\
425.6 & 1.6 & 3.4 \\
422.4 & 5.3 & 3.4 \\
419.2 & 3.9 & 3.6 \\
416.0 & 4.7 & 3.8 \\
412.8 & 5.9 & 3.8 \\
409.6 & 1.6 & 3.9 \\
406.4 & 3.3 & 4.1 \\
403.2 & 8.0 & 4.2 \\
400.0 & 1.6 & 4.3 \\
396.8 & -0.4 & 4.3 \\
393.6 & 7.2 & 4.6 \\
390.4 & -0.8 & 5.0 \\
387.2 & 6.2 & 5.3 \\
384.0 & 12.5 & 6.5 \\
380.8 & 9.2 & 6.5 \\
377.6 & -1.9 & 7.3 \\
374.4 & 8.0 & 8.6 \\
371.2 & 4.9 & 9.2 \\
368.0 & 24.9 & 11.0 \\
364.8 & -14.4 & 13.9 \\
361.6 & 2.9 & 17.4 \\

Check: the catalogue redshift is 0.700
